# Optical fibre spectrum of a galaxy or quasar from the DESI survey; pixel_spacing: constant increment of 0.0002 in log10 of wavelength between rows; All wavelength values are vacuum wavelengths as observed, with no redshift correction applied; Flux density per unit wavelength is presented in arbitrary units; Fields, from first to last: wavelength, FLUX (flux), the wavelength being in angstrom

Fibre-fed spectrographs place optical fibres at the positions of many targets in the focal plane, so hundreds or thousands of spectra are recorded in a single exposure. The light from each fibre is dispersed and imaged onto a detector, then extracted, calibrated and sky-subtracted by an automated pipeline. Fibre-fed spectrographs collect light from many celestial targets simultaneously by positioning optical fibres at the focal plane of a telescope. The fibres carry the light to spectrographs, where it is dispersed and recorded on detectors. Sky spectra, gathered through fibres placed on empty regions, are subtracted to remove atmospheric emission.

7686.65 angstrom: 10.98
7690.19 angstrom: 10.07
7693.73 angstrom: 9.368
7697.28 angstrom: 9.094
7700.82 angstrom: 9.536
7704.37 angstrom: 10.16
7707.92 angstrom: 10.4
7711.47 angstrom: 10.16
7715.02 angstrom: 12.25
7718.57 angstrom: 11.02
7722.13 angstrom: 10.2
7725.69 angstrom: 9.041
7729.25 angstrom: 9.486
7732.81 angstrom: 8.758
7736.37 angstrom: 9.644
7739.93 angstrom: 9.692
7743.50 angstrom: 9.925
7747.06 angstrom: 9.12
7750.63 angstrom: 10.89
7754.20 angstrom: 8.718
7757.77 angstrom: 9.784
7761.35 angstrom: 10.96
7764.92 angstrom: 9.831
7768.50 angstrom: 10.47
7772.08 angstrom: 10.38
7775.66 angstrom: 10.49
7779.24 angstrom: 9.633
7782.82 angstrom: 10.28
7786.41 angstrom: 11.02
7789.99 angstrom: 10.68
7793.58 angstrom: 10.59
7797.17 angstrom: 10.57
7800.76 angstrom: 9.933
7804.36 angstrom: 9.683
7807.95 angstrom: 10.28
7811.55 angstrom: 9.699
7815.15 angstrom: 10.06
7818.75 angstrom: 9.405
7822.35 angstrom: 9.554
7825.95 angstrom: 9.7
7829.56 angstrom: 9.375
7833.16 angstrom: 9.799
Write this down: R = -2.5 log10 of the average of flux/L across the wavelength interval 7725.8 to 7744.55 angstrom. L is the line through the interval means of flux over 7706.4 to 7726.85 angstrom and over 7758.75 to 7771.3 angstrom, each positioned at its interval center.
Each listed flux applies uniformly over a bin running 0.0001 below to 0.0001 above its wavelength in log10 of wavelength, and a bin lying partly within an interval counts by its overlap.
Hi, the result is 0.11 mag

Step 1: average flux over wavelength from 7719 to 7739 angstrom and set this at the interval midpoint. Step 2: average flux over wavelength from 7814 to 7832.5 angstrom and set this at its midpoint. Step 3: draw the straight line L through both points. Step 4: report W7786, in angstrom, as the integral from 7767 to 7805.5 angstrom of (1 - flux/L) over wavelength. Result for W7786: -3.1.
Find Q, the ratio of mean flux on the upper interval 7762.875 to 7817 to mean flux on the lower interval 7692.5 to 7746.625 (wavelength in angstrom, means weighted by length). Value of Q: 1.03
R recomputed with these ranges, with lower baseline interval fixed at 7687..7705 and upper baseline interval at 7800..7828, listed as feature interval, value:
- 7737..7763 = -0.012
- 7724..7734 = 0.071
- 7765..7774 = -0.060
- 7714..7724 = -0.138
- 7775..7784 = -0.036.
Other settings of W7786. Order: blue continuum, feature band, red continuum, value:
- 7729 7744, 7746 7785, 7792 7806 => -1.1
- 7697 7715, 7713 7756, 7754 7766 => 0.7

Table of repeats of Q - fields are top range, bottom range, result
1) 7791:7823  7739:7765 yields 1.01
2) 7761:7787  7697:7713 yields 1.04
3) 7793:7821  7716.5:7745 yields 1.03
